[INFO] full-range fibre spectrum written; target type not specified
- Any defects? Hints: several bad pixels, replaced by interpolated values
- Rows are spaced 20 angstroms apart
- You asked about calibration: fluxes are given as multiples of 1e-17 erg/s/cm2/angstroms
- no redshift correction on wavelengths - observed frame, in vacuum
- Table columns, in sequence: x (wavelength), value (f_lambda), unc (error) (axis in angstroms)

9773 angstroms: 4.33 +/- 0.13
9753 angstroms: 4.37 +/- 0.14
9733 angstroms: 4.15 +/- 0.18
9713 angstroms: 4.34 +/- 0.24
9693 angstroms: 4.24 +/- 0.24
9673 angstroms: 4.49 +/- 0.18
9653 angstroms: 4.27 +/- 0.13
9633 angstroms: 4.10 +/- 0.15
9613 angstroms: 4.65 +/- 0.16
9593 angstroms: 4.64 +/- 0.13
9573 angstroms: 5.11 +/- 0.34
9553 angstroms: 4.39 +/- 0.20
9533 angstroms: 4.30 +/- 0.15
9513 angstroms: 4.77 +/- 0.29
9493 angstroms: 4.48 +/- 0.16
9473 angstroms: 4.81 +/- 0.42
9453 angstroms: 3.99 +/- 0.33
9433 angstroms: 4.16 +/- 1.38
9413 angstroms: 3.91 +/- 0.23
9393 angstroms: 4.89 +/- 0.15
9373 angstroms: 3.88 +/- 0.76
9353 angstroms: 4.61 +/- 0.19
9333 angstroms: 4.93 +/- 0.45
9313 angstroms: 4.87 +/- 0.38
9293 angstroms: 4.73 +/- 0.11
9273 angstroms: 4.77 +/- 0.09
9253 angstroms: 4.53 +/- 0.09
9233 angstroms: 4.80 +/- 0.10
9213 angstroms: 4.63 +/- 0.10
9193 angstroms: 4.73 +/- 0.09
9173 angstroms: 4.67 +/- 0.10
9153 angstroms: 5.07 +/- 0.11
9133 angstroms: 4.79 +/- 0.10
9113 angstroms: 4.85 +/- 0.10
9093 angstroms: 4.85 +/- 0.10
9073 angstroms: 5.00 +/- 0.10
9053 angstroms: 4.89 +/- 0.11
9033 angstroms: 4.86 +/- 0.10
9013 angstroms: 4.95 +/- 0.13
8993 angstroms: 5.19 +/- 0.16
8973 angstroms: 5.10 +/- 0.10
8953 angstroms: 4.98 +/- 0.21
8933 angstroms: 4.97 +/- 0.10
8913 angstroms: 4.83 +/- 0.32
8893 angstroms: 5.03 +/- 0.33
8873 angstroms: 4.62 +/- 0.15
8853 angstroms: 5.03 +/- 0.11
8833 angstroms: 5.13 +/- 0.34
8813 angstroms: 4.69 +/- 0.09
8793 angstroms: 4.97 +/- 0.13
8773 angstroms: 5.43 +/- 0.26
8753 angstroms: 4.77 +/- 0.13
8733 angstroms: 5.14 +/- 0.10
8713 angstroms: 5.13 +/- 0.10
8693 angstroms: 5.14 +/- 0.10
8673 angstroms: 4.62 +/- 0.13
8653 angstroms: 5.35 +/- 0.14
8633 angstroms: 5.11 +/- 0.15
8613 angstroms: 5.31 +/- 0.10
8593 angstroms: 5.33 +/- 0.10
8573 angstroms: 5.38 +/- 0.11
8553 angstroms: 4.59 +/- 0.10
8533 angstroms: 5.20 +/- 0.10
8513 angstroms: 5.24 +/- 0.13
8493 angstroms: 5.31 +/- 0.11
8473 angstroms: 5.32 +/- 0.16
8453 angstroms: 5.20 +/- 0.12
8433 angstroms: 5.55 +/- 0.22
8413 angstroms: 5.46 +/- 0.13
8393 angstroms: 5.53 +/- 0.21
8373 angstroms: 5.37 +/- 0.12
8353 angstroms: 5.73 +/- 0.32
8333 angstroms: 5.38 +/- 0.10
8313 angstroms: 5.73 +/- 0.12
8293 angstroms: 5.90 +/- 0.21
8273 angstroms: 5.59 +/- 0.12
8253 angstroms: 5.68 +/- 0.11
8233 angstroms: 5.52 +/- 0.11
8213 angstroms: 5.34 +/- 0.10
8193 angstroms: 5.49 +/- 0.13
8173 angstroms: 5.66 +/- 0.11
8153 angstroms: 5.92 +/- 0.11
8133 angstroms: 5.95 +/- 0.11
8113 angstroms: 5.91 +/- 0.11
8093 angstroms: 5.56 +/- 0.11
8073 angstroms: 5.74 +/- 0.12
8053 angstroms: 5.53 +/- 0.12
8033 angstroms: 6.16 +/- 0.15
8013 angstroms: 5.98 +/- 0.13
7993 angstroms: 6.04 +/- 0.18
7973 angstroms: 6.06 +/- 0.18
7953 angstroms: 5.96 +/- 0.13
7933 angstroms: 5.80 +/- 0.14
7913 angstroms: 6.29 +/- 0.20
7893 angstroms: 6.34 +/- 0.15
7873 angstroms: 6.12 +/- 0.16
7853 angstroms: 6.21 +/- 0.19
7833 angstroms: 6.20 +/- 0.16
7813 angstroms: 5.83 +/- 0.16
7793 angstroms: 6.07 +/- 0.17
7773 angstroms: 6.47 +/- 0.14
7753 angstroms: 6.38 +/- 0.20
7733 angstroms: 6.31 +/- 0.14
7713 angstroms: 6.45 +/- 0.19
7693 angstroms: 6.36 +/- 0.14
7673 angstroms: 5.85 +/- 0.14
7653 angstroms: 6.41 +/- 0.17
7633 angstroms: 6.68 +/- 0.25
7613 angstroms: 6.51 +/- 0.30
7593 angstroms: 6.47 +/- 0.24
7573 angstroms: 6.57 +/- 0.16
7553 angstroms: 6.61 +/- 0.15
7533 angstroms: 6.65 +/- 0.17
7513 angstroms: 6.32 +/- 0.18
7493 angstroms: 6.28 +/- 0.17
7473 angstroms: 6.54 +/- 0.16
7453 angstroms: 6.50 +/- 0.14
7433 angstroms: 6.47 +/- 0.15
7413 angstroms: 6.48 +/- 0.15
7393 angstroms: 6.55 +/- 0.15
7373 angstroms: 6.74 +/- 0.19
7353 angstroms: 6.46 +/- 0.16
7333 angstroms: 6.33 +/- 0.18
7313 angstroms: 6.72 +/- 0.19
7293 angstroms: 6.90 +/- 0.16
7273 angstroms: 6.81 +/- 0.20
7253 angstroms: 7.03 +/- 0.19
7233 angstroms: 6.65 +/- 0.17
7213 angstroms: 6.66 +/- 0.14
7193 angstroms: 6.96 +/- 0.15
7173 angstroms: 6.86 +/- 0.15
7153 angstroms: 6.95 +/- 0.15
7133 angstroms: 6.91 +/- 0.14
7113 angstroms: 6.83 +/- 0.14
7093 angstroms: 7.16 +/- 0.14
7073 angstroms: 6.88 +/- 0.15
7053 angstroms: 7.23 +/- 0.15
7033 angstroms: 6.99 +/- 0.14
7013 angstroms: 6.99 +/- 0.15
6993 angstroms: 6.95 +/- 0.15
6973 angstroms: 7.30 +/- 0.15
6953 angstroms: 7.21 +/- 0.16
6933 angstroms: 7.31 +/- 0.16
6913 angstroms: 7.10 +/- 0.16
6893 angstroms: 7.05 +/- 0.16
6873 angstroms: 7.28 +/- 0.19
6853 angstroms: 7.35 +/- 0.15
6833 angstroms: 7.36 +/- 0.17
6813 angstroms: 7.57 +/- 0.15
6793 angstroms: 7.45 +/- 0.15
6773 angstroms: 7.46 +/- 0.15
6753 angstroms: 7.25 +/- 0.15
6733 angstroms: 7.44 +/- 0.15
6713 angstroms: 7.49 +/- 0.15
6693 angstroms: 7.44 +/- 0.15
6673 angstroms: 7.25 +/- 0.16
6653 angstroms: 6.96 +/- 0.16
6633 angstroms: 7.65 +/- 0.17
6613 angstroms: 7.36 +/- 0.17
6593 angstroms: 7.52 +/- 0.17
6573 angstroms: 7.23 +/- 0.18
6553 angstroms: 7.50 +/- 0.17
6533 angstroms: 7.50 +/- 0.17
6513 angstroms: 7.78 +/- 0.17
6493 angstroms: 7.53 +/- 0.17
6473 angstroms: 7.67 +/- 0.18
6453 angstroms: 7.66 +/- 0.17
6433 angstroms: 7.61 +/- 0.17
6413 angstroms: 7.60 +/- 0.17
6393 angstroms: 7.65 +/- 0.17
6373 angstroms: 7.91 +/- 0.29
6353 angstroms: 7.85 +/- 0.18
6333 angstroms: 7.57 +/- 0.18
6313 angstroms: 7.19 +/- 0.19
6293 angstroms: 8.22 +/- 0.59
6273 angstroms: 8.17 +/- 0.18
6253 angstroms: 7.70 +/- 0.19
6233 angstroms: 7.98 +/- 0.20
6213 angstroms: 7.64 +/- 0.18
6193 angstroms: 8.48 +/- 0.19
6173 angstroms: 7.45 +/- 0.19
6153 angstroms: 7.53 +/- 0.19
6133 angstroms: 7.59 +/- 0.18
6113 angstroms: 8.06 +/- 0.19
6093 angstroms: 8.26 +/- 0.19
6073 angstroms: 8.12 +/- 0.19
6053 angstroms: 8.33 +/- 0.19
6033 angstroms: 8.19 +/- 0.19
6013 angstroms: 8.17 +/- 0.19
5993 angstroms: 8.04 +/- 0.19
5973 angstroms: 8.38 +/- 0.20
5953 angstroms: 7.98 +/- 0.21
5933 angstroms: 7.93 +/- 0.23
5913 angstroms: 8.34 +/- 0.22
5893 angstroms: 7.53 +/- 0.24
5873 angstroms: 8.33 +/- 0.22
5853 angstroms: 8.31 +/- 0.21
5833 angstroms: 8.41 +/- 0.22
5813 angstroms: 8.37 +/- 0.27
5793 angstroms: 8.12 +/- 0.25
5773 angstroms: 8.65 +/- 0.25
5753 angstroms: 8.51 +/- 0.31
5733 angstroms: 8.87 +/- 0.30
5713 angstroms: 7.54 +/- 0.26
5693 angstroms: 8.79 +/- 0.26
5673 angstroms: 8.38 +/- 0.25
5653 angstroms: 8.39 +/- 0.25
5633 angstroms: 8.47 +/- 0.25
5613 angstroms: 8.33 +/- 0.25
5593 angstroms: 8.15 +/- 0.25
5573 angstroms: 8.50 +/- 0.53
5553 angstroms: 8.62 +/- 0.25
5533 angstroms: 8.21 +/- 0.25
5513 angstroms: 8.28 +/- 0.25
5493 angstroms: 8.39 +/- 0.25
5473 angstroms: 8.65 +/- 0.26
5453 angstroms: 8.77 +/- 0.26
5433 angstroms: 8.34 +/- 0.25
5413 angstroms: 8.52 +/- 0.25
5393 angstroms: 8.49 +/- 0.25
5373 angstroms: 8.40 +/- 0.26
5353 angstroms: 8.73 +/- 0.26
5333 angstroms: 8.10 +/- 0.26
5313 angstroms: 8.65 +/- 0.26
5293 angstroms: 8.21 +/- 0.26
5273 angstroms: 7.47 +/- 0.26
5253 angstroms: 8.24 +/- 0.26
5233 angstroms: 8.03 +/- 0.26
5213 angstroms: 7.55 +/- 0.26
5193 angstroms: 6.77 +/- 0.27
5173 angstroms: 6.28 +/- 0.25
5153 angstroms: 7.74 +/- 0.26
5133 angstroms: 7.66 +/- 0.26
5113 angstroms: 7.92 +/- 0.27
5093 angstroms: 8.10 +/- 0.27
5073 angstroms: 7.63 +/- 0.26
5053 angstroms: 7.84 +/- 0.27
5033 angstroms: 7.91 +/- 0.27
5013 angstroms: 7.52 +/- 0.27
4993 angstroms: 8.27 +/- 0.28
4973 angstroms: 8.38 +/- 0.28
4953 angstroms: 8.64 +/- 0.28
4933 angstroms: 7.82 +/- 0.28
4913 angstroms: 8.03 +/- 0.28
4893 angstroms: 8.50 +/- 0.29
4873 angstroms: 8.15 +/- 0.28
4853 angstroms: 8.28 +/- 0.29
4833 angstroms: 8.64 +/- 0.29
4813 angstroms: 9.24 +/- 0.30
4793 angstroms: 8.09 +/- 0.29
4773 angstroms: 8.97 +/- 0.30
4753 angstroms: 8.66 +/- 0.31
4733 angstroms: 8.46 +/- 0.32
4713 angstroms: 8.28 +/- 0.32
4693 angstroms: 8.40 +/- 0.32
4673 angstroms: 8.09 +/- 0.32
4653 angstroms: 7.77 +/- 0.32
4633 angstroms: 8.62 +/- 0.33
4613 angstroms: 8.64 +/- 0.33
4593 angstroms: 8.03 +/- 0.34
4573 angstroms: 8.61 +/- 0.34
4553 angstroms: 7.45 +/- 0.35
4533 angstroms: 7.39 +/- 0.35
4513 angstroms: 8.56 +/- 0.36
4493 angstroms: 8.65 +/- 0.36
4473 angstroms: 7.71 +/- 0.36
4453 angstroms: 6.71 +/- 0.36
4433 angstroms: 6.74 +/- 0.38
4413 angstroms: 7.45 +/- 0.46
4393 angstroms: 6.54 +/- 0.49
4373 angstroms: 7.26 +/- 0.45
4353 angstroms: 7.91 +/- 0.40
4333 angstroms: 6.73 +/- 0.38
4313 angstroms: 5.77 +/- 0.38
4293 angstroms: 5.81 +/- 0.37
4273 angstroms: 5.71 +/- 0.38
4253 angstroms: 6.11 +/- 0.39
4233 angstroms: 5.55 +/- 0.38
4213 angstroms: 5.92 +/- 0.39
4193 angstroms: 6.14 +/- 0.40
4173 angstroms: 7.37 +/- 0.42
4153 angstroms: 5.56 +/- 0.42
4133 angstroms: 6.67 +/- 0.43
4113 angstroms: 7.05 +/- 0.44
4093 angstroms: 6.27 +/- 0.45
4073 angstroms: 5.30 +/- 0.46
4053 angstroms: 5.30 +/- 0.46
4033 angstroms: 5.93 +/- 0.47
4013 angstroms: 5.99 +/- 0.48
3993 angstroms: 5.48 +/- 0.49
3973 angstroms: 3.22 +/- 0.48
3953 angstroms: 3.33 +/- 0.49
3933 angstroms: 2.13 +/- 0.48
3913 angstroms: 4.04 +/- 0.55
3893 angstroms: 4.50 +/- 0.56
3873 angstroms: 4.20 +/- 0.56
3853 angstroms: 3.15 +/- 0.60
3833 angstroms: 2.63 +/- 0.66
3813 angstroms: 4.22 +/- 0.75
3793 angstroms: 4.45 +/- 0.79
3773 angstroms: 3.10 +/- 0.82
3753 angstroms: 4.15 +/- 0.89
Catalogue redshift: 0.000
